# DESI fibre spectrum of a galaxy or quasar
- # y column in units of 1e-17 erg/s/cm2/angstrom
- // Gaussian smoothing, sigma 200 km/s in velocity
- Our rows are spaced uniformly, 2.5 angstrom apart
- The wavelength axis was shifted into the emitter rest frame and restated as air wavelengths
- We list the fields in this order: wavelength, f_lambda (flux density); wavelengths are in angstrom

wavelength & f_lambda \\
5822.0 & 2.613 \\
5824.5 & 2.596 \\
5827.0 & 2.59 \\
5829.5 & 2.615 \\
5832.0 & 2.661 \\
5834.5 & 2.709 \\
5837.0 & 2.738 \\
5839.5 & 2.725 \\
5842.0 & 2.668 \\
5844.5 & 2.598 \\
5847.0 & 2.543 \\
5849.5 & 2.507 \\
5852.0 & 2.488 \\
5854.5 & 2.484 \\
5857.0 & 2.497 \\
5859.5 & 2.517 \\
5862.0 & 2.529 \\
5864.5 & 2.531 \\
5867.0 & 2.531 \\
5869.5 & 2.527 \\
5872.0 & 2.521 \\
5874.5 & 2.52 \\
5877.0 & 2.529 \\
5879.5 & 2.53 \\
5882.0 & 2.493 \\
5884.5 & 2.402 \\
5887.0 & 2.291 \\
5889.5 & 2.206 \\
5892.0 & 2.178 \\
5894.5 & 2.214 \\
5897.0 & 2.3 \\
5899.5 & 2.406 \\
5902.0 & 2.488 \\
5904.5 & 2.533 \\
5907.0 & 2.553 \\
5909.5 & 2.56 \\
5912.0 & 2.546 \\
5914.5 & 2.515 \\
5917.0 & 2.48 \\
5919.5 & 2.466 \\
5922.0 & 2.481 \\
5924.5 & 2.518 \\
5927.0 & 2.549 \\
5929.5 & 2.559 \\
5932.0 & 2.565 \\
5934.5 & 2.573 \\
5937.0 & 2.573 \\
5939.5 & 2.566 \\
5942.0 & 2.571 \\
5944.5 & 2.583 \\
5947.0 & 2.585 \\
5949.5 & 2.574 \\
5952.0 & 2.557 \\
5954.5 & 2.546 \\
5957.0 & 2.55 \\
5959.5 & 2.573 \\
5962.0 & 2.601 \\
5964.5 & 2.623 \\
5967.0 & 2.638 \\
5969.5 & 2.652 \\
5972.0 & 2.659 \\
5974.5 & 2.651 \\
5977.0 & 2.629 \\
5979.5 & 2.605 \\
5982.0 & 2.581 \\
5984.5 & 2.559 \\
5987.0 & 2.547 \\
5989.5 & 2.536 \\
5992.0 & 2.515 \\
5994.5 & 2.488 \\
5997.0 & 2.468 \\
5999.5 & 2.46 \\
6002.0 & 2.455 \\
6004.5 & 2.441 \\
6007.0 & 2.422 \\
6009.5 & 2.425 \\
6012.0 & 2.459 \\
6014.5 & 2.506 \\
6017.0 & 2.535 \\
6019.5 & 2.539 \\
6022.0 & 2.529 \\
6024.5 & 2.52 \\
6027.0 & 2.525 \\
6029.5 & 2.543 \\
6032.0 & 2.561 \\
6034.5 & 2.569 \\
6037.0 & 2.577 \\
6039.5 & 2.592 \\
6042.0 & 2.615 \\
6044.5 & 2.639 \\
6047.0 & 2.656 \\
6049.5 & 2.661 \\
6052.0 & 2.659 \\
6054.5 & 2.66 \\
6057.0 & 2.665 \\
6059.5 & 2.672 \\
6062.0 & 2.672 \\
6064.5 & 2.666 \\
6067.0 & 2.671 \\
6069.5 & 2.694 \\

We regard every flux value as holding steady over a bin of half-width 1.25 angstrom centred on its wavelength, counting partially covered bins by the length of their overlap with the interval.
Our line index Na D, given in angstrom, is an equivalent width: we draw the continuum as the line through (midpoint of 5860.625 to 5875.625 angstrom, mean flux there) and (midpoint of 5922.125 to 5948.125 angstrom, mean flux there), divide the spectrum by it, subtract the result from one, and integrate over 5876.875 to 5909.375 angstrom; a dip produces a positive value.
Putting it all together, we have 1.8 angstrom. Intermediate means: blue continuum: 2.53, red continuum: 2.56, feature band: 2.4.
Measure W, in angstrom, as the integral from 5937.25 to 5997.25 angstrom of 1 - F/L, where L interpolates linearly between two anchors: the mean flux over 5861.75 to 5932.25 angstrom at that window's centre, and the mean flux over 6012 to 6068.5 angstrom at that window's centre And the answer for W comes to -1.2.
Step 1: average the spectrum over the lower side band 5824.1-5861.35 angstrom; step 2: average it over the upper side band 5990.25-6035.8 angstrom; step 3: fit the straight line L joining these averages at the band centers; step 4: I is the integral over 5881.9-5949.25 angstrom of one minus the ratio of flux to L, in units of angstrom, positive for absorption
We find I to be 2.1 angstrom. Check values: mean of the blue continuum 2.59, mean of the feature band 2.47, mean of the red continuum 2.5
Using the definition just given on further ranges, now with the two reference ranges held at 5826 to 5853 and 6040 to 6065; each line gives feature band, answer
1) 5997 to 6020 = 1.6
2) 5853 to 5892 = 2.4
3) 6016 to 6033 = 0.7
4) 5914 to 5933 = 0.9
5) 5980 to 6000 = 0.9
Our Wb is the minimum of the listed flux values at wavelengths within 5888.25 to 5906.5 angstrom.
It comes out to 2.178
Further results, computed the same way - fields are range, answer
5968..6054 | 2.422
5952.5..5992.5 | 2.515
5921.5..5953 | 2.481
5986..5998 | 2.468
